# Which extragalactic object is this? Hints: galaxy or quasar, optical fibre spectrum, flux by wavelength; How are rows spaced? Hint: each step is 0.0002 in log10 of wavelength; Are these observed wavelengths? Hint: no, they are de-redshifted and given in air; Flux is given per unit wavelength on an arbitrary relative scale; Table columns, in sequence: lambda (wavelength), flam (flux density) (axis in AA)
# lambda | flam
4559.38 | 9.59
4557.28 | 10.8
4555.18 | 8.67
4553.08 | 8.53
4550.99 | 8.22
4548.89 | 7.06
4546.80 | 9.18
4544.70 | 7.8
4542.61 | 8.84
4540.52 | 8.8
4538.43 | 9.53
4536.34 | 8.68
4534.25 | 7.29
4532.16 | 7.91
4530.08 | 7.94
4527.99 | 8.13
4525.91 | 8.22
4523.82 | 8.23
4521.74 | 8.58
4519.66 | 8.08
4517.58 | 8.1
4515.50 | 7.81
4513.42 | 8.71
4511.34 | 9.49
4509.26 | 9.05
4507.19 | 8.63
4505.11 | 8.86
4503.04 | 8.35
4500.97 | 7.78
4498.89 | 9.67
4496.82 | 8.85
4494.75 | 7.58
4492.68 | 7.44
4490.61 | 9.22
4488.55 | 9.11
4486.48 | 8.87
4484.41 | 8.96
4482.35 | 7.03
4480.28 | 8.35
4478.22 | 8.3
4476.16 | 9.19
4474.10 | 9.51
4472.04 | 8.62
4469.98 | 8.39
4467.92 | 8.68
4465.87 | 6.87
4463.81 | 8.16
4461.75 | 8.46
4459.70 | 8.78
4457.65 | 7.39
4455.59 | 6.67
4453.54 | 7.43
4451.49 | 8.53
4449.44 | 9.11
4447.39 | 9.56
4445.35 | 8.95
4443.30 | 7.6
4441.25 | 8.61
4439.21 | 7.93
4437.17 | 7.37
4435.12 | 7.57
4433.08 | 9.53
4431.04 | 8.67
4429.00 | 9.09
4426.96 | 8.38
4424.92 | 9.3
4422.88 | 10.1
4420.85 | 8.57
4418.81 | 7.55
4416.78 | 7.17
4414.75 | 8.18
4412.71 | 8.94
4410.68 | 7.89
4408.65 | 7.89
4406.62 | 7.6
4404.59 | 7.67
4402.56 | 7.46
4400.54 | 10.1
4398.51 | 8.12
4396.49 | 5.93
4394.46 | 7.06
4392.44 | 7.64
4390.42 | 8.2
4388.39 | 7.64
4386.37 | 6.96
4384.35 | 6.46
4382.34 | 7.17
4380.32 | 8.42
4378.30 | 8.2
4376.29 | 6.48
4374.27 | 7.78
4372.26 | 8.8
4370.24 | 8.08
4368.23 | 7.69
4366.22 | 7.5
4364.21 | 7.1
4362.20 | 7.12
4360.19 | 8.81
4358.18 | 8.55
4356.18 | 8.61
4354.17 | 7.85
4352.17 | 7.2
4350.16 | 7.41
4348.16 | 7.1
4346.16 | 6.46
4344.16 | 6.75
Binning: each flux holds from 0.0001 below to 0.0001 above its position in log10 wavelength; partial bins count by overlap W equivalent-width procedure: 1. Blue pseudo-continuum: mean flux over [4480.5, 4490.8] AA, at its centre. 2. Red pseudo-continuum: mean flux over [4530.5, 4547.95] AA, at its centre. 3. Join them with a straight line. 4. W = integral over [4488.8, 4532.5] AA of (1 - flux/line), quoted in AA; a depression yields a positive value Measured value 0.48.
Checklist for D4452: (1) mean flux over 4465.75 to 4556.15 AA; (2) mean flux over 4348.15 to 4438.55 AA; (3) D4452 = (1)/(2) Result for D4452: 1.1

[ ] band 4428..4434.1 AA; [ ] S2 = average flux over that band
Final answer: 9.1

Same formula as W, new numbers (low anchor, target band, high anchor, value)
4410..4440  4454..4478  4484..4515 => 0.9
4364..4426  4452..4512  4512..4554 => -1.9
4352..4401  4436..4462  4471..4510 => 0.3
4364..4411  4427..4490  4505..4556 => -2.7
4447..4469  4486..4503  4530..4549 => -0.6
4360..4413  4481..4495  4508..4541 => -0.2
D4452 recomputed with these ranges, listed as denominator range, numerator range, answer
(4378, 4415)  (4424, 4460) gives 1.08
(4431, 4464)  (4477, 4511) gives 1.03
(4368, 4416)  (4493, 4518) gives 1.10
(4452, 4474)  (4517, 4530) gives 1.02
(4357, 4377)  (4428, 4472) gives 1.06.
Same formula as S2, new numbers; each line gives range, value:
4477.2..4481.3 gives 8.33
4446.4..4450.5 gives 9.32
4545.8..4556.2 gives 8.33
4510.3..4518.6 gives 8.52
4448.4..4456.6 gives 7.94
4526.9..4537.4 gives 8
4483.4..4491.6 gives 9.04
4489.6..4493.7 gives 8.32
